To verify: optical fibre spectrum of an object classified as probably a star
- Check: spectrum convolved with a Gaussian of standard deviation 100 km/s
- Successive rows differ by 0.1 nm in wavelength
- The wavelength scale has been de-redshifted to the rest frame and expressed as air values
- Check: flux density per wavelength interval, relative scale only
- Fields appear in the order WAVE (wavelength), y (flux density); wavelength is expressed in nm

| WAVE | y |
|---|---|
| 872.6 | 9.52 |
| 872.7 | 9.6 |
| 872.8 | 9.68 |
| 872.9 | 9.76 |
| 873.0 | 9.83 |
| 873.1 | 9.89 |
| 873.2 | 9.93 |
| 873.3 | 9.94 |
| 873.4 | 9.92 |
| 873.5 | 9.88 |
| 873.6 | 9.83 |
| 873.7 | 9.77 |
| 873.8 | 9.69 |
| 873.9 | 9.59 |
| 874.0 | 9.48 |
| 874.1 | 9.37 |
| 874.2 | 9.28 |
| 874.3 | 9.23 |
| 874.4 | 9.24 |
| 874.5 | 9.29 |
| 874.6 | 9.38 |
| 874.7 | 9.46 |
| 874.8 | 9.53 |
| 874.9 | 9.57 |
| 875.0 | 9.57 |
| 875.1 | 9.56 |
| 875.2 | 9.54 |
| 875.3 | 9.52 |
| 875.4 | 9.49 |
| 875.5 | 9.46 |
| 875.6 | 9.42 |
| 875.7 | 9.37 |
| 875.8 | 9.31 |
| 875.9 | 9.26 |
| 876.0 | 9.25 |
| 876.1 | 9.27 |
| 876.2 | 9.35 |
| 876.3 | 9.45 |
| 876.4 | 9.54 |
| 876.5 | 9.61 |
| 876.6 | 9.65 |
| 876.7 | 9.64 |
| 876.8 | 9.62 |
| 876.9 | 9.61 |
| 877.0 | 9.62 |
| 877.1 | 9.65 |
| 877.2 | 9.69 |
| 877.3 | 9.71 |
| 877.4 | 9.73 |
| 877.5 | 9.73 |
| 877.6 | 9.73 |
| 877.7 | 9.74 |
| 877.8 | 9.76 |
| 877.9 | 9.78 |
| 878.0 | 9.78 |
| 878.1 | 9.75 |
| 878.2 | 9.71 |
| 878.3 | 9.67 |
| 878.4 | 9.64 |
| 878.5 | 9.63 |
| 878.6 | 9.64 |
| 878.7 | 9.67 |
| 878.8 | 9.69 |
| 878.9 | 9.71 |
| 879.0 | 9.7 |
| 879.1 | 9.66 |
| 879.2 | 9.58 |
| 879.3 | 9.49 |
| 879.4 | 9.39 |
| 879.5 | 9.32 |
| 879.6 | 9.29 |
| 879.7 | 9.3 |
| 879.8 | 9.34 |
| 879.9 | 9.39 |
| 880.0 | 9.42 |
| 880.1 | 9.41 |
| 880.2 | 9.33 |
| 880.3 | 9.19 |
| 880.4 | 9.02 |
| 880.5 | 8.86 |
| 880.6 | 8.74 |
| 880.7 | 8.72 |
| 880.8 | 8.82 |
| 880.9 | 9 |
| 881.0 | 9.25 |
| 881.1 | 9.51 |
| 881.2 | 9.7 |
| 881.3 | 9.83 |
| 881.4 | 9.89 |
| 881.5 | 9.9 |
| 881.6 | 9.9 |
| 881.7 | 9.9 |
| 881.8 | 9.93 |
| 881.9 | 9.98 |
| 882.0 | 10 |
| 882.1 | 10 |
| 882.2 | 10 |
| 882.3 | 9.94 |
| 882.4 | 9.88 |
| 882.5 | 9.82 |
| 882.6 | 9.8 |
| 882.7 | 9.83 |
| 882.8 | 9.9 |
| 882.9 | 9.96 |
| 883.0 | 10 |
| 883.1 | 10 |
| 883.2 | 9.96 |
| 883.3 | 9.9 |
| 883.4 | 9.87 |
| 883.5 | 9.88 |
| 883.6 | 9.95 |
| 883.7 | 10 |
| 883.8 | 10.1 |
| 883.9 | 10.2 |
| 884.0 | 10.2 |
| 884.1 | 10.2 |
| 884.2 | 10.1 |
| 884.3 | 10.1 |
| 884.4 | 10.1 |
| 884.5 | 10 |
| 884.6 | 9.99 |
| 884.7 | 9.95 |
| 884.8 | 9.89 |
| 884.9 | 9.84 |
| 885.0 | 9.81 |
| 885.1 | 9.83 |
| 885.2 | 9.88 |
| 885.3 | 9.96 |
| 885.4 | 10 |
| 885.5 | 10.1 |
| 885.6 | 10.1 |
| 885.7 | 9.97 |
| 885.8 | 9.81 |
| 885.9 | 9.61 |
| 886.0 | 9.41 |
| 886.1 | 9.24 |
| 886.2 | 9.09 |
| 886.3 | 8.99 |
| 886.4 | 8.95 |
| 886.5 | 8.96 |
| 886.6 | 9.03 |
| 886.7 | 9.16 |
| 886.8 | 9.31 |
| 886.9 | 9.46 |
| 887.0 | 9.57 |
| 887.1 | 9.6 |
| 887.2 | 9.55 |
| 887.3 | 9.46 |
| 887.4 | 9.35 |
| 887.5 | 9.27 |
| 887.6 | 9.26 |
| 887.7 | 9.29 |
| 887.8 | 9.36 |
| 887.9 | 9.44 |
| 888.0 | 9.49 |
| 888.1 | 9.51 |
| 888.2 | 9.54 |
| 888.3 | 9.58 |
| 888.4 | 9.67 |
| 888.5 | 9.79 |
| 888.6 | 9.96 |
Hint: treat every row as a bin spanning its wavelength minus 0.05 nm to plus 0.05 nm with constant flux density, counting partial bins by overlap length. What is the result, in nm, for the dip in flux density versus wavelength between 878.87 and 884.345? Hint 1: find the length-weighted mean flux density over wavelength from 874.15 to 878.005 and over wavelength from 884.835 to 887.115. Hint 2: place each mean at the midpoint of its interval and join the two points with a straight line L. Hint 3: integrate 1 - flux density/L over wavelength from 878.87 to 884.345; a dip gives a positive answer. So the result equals -0.08 nm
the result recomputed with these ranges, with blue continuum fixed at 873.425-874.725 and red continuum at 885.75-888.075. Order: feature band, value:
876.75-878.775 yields -0.05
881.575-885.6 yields -0.25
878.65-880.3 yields -0.01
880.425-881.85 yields 0.00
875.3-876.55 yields 0.01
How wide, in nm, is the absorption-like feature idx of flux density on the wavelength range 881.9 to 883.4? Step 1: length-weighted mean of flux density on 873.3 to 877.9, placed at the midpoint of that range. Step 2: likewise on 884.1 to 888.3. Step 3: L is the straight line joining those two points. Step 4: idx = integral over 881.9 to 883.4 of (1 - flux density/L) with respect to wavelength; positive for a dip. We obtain -0.05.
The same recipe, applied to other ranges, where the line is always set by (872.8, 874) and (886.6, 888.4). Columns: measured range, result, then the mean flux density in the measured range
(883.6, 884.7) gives -0.067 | 10.1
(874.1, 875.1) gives 0.038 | 9.4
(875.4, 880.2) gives 0.064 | 9.55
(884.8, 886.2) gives -0.047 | 9.79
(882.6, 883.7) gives -0.044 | 9.92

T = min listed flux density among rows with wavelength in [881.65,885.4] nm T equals 9.8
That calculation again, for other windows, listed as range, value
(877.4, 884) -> 8.72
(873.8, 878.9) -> 9.23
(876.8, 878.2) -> 9.61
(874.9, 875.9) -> 9.26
